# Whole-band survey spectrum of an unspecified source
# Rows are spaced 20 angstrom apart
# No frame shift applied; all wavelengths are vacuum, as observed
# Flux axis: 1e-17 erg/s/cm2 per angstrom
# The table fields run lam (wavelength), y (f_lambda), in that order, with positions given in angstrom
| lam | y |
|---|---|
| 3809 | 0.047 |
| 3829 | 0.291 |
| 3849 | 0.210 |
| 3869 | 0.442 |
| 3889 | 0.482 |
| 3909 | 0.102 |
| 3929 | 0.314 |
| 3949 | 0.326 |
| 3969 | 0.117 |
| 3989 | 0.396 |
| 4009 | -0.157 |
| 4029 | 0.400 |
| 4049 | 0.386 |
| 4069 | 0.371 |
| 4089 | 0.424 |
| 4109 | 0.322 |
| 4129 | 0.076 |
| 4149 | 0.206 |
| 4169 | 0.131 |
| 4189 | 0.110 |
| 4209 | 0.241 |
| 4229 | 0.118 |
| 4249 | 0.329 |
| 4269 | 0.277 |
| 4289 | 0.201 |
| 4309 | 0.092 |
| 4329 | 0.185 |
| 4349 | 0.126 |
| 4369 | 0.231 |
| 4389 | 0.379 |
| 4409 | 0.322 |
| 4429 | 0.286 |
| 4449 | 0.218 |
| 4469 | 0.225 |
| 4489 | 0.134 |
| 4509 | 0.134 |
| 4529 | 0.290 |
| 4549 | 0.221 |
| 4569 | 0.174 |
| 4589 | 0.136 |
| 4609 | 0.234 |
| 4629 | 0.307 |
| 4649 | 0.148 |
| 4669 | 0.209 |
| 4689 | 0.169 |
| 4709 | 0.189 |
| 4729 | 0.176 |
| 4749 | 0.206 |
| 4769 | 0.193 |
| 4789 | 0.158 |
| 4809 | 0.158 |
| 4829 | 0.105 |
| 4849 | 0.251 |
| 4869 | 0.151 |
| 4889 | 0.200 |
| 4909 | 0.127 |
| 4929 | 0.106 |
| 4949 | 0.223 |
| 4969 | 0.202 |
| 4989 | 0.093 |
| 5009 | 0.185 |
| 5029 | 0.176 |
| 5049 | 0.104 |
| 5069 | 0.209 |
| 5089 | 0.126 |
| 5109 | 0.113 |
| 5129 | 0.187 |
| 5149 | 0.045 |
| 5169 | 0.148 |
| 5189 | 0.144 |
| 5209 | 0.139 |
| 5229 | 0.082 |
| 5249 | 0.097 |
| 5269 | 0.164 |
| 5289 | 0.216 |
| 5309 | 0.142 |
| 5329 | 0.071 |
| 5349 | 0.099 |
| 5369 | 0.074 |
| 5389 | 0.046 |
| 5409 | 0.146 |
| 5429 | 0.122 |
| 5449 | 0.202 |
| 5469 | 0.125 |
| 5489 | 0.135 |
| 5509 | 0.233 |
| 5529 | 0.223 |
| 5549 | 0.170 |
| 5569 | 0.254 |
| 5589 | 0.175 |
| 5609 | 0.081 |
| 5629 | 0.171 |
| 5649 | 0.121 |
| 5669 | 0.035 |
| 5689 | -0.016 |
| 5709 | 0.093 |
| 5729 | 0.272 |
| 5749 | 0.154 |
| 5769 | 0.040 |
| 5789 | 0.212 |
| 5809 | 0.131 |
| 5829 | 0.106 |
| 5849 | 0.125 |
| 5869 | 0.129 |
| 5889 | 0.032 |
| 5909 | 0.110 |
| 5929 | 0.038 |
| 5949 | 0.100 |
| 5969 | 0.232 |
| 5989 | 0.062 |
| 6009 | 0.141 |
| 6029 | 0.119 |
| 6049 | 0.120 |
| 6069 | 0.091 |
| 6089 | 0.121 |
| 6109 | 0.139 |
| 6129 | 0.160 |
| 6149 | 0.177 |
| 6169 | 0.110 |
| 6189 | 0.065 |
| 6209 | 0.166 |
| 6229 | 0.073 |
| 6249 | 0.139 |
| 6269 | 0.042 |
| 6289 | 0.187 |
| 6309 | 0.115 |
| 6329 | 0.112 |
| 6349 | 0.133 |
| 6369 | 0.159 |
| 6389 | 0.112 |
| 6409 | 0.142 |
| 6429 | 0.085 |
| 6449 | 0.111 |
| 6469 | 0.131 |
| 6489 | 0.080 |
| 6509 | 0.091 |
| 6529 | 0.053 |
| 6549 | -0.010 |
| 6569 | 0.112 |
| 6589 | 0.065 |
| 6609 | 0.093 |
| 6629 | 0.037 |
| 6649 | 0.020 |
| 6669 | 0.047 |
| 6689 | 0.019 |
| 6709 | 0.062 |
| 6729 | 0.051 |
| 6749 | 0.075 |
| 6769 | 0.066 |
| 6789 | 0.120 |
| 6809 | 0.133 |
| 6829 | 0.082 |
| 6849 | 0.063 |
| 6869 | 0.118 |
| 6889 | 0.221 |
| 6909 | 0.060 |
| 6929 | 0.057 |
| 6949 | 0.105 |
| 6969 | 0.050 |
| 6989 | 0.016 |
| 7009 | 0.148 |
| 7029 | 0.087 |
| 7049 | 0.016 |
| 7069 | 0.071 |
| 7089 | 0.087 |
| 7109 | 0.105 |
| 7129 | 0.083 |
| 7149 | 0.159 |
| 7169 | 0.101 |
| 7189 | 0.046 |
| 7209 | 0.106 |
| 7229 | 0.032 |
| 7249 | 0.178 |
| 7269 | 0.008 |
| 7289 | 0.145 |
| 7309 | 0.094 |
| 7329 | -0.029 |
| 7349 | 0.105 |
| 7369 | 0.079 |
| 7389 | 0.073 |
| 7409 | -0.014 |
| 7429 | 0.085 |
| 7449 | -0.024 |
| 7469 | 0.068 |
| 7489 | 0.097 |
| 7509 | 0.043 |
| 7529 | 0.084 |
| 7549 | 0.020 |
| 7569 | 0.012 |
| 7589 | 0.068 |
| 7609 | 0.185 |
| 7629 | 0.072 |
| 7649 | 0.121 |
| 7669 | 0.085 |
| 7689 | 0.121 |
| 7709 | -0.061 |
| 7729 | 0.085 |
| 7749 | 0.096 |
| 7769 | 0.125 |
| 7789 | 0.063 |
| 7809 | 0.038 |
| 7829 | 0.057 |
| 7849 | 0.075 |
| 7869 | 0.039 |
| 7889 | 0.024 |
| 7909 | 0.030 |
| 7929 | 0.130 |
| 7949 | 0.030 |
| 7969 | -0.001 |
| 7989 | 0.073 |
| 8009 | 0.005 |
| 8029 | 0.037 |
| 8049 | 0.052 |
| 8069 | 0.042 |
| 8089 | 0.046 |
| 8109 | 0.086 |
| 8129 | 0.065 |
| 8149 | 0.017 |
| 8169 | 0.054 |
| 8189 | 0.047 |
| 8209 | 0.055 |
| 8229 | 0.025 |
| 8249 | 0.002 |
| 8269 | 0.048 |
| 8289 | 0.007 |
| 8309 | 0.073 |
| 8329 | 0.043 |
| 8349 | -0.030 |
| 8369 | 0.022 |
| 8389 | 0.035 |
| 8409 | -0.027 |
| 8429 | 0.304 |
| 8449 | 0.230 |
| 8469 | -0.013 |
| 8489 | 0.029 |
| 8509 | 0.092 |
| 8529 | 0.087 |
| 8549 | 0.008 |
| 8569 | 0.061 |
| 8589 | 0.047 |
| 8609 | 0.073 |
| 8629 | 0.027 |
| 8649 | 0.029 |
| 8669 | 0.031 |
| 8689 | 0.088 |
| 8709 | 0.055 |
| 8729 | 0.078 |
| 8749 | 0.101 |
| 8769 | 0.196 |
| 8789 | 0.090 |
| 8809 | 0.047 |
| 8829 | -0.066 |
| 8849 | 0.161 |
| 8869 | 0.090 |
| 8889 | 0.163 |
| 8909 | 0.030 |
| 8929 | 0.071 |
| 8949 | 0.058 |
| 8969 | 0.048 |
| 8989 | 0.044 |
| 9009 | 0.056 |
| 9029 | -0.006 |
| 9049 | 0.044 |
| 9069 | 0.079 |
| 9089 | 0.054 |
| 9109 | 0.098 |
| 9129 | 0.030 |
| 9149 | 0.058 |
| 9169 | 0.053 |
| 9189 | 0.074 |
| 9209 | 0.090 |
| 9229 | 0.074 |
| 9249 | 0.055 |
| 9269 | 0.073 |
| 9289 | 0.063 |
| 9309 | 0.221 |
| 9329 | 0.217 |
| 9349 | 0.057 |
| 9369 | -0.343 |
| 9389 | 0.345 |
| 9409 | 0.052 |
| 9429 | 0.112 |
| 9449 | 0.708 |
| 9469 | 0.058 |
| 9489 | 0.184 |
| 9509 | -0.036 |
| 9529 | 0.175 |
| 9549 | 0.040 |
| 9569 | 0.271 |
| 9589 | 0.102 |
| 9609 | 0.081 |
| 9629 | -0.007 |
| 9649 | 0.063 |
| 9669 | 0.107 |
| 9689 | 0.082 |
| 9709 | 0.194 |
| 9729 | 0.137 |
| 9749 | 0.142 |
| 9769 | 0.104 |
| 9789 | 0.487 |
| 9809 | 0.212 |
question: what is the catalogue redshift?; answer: 1.263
